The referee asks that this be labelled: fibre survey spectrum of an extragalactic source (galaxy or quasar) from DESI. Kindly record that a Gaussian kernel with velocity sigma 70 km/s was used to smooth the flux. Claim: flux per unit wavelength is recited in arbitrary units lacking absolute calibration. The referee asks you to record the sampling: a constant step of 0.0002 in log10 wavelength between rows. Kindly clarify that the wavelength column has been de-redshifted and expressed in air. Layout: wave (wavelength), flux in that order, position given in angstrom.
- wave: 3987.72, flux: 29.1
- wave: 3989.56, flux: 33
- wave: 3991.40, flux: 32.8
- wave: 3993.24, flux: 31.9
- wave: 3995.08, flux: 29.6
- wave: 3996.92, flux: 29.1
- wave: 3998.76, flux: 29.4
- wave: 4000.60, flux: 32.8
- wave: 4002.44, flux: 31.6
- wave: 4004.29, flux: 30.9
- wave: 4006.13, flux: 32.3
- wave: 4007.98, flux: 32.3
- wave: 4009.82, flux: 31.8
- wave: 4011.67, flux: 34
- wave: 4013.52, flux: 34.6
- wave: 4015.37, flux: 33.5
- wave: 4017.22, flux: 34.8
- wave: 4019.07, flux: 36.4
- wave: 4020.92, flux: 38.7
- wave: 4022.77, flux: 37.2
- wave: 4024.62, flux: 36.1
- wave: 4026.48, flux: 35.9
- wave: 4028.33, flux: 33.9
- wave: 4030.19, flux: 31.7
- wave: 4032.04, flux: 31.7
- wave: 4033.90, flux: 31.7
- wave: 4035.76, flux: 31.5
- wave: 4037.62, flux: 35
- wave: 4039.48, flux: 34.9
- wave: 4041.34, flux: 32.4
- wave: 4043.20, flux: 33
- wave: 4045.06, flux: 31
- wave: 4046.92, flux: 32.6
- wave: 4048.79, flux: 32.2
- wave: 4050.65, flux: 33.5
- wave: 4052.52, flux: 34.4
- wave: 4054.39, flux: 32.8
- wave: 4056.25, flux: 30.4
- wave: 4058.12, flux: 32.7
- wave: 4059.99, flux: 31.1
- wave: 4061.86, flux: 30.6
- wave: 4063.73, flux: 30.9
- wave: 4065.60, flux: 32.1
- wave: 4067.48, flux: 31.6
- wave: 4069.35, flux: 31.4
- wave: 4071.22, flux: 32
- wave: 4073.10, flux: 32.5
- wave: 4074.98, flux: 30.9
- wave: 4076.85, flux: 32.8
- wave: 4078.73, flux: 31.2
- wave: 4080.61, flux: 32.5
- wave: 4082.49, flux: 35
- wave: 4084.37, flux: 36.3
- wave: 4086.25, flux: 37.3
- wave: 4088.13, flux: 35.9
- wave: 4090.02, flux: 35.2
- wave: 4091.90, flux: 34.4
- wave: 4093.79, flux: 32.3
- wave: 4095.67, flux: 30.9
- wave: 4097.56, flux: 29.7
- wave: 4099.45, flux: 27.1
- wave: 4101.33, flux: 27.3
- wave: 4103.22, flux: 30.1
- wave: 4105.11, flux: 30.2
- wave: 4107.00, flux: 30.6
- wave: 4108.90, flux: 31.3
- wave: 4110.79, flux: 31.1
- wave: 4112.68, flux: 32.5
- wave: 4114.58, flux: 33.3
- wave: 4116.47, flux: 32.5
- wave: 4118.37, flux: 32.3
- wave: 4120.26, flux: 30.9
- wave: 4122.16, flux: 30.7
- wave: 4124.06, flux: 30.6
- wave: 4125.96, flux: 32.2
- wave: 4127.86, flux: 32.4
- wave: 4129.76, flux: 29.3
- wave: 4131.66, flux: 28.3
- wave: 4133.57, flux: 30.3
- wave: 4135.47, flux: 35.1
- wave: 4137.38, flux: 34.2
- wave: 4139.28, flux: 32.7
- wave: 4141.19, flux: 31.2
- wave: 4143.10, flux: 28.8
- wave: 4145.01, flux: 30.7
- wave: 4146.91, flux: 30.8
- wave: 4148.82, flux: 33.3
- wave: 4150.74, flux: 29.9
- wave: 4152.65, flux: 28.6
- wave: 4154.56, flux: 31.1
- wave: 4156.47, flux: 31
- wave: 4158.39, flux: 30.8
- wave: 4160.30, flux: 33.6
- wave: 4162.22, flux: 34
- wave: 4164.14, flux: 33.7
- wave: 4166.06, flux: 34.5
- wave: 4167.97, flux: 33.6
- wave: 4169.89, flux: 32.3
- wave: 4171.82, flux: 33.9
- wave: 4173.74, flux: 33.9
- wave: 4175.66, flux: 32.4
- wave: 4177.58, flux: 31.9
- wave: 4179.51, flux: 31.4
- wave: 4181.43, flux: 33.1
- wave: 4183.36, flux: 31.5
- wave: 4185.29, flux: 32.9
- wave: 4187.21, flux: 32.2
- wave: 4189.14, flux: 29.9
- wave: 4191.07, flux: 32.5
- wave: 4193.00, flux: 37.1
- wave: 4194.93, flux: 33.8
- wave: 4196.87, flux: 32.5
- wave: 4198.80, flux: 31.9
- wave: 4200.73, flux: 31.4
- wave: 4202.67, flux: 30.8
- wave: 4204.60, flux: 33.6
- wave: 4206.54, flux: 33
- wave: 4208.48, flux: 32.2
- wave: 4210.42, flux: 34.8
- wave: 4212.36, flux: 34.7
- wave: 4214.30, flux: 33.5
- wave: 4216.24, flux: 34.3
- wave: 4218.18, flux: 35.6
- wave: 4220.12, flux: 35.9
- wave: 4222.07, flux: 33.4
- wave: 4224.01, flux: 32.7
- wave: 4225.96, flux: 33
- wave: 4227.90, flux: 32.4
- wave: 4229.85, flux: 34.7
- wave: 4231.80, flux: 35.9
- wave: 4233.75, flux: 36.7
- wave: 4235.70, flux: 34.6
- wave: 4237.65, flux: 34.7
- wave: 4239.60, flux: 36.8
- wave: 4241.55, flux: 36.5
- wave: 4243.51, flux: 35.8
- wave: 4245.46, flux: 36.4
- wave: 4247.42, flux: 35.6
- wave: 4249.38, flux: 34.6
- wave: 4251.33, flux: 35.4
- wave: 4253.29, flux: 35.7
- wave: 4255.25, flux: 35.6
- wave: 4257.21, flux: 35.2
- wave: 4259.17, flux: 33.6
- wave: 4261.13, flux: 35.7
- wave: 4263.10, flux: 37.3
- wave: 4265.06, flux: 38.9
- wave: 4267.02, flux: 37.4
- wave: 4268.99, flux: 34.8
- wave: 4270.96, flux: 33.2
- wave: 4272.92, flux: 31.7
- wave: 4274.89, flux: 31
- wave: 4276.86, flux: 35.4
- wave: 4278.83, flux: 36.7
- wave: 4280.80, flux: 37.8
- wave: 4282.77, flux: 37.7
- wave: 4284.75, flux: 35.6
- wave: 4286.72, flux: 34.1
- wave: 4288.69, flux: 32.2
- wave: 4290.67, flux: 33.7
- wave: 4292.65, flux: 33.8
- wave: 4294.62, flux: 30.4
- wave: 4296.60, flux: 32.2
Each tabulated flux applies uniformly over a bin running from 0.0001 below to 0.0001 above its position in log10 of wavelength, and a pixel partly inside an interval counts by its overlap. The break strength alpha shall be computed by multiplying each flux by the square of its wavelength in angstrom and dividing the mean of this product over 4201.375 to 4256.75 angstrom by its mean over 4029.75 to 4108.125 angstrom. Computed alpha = 1.16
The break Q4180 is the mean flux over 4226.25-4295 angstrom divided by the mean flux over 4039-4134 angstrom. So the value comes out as 1.10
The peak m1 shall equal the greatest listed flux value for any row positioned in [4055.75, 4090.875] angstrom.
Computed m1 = 37.3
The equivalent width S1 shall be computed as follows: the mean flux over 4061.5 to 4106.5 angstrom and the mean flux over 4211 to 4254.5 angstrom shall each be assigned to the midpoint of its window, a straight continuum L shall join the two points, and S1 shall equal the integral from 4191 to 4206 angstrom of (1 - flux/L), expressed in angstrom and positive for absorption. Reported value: 0.6 angstrom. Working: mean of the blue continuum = 32.1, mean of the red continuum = 35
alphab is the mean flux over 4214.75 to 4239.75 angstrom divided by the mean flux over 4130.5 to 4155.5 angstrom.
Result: 1.11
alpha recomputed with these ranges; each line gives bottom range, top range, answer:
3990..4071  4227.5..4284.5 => 1.21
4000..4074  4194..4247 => 1.13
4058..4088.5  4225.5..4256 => 1.17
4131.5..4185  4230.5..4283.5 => 1.16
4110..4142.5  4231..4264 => 1.19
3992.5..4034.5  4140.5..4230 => 1.07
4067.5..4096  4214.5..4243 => 1.12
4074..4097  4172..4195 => 1.02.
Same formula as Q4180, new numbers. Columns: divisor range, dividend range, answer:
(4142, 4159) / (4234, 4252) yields 1.17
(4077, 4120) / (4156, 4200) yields 1.02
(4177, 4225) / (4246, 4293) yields 1.06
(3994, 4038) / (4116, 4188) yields 0.96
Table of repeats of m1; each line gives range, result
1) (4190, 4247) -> 37.1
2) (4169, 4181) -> 33.9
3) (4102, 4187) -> 35.1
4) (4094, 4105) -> 30.9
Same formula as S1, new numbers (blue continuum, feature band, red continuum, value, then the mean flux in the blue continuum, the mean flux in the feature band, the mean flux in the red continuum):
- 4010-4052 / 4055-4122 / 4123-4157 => 1.0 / 33.9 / 32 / 31.1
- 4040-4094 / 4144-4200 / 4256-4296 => 2.4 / 32.8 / 32.4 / 34.8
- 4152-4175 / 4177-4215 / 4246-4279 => 0.8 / 32.6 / 32.7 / 35.1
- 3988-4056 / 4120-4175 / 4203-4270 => 3.8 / 33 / 31.8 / 35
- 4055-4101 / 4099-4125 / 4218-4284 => 1.6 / 32.3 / 30.8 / 35.2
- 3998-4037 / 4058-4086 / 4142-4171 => 0.4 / 33.5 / 32.4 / 31.8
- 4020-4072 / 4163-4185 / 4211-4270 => 1.0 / 33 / 32.9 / 35.2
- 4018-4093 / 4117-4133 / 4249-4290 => 1.5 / 33.3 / 30.9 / 35.2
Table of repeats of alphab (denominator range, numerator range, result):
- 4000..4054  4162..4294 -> 1.02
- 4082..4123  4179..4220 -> 1.03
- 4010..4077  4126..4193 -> 0.97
